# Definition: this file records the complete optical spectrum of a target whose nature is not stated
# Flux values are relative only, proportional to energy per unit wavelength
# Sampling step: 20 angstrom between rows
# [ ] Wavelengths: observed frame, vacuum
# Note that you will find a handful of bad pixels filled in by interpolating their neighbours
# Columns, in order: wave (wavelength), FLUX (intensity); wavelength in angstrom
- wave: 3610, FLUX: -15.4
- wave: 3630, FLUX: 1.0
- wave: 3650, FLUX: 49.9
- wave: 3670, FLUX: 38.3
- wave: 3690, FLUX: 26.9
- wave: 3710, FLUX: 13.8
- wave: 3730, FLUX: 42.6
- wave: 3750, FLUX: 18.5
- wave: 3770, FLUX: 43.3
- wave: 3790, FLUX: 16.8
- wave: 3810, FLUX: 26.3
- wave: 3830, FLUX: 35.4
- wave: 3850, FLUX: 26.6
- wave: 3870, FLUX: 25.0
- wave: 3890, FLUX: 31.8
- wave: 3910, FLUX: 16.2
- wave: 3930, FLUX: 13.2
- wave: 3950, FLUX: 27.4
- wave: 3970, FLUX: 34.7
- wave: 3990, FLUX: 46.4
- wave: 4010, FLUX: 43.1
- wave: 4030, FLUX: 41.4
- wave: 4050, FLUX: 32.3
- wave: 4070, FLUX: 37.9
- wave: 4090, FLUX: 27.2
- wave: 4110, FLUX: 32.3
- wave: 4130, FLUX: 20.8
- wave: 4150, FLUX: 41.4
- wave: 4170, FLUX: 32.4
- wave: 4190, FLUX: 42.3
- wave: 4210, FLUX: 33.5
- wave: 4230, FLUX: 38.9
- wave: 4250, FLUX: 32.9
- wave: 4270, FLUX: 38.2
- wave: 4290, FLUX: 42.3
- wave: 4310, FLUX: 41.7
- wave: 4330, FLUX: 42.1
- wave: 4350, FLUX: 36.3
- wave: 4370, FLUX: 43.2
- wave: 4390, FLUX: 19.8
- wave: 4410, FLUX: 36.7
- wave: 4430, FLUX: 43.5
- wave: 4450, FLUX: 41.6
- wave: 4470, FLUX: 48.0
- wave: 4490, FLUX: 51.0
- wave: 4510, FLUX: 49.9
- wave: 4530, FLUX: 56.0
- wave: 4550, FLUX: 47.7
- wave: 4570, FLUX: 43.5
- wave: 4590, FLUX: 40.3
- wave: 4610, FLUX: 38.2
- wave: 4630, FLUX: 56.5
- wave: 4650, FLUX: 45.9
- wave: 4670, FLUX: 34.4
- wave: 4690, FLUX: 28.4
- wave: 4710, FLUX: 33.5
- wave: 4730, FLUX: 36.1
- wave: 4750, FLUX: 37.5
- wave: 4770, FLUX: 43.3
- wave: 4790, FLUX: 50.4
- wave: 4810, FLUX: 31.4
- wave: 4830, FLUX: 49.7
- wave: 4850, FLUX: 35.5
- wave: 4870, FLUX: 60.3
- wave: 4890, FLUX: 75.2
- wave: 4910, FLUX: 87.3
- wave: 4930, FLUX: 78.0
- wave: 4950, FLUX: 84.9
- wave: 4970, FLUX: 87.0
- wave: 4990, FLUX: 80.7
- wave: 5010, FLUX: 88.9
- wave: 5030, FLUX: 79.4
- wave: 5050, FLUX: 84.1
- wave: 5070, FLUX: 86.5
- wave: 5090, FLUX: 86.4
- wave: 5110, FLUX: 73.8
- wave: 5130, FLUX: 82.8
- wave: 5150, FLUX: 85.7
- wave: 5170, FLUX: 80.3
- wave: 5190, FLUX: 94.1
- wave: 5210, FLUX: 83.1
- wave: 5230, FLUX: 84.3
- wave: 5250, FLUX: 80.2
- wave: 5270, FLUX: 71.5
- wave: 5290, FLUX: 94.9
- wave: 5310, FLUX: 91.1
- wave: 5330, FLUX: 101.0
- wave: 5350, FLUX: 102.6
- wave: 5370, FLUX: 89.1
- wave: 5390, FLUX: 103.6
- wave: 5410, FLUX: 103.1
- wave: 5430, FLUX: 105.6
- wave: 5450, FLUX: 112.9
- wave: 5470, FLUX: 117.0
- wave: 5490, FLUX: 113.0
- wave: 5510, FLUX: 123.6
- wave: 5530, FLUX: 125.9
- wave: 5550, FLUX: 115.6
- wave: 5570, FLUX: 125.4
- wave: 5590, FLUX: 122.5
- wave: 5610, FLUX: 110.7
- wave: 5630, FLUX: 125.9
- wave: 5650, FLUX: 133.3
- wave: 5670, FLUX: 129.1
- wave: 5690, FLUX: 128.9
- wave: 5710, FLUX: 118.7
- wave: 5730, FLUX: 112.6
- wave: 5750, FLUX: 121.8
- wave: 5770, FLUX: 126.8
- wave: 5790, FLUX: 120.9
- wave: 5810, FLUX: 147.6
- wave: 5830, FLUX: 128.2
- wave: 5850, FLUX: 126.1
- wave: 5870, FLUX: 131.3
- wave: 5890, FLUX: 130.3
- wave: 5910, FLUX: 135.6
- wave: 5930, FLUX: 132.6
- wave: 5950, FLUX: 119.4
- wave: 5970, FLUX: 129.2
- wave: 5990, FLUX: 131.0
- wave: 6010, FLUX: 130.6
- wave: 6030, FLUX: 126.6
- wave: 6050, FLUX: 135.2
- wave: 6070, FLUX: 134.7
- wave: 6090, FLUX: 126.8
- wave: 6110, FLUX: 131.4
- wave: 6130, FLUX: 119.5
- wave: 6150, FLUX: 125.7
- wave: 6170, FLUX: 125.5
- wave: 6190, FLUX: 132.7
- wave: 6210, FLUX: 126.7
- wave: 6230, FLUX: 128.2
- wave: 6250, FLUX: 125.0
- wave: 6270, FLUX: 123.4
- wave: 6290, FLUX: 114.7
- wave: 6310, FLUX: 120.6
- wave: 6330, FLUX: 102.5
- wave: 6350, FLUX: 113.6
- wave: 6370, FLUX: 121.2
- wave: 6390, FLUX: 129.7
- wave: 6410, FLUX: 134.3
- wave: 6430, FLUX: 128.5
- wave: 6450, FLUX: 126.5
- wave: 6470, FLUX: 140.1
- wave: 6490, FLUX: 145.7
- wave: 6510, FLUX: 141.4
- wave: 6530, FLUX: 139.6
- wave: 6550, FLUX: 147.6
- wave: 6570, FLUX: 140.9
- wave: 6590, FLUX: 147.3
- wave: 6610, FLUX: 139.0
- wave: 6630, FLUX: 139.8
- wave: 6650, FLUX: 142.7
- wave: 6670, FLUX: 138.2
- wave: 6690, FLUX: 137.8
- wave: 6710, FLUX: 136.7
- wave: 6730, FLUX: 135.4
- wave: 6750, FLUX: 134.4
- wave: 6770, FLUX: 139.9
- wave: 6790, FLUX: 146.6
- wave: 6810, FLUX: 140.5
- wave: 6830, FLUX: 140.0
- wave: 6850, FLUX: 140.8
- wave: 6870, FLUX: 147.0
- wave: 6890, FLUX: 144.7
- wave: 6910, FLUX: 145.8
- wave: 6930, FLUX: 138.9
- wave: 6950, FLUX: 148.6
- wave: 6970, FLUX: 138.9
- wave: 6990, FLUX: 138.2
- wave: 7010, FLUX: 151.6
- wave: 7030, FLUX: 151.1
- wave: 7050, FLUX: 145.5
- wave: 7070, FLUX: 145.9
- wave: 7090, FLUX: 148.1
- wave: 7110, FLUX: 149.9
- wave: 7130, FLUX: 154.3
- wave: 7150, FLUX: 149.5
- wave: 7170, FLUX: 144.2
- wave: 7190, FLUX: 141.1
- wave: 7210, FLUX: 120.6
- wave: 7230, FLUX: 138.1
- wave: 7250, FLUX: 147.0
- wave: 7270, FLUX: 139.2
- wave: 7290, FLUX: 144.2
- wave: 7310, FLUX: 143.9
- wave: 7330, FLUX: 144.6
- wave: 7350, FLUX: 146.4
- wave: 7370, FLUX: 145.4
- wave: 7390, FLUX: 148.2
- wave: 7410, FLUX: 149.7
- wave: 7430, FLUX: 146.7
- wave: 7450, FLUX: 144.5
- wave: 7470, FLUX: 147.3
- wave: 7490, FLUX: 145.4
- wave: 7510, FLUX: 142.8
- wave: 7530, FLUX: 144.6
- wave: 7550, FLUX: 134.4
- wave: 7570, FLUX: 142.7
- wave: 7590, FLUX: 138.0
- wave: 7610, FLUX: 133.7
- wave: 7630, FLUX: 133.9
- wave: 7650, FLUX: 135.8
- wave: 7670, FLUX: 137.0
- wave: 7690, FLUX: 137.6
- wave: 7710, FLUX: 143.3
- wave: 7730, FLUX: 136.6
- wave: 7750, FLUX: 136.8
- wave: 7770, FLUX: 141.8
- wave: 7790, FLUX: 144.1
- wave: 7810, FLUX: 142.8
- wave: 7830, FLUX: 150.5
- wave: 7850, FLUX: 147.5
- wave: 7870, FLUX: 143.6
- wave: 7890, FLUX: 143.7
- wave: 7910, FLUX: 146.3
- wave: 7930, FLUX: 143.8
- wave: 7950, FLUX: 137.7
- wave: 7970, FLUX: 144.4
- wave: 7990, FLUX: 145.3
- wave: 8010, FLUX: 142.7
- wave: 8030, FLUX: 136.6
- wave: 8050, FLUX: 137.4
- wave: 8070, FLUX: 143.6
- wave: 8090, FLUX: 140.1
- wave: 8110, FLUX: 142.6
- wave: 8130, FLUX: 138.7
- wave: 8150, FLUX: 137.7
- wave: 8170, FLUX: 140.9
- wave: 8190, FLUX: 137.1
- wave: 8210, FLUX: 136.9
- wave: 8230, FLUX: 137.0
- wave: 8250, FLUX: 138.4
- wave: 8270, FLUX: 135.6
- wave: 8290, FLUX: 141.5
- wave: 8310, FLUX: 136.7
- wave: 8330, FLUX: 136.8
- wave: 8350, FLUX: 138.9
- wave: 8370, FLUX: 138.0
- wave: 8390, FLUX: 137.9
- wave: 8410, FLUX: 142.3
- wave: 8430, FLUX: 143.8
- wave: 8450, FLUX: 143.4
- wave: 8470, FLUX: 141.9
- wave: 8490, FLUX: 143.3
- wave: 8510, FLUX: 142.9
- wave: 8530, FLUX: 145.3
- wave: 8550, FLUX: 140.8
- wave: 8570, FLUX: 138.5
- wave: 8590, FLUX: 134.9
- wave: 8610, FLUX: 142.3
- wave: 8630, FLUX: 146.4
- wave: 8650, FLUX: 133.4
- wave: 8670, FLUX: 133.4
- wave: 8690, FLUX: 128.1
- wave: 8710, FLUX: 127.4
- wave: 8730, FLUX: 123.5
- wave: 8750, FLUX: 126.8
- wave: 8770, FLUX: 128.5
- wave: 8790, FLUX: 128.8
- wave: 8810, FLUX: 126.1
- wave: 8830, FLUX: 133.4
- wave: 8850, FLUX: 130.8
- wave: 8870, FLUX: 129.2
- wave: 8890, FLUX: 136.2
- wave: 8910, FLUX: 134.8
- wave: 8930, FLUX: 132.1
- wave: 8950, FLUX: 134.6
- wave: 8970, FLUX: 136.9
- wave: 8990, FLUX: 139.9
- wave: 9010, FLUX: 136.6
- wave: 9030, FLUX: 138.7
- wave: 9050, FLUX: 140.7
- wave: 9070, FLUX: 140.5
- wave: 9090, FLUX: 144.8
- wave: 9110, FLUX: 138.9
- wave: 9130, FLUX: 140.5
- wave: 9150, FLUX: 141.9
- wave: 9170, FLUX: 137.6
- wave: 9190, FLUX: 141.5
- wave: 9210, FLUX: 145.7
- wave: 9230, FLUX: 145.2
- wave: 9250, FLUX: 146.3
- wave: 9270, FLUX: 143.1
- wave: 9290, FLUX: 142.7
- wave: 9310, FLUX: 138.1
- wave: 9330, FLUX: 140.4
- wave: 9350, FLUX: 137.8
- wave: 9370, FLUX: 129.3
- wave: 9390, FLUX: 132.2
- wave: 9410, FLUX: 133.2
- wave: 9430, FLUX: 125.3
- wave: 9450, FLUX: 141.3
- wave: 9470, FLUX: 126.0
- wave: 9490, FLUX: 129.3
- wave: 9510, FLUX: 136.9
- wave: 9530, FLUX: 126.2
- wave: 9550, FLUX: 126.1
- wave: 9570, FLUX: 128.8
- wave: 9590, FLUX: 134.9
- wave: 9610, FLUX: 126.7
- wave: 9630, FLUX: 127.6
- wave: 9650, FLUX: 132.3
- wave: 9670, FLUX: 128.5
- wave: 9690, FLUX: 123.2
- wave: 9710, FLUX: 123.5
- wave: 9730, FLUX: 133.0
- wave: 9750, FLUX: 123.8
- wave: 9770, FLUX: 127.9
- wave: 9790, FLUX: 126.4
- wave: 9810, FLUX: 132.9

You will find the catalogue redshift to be 0.223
